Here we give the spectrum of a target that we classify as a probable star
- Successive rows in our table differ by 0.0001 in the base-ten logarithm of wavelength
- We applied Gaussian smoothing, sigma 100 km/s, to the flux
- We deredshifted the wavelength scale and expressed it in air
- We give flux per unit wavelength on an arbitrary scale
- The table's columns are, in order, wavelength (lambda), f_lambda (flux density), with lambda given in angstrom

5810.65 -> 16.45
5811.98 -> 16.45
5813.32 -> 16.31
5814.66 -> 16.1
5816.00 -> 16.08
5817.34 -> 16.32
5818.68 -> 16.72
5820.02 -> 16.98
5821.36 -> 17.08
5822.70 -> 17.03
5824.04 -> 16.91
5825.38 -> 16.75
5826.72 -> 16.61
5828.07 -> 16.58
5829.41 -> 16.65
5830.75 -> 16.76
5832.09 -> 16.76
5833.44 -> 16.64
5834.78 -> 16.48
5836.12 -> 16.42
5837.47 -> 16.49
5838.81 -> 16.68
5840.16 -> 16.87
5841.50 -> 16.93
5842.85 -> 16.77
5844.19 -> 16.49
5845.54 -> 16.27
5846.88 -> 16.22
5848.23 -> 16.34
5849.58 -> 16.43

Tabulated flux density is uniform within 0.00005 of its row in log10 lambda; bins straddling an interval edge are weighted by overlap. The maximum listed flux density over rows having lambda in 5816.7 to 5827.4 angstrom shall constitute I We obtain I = 17.08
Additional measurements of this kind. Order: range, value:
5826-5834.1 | 16.76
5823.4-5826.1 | 16.91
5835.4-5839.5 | 16.68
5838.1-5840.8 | 16.87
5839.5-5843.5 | 16.93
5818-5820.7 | 16.98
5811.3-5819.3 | 16.72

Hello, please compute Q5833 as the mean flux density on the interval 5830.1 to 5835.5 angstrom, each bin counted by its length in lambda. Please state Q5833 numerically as 16.7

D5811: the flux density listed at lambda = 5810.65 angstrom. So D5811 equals 16.45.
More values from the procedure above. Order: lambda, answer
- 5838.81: 16.68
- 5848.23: 16.34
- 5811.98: 16.45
